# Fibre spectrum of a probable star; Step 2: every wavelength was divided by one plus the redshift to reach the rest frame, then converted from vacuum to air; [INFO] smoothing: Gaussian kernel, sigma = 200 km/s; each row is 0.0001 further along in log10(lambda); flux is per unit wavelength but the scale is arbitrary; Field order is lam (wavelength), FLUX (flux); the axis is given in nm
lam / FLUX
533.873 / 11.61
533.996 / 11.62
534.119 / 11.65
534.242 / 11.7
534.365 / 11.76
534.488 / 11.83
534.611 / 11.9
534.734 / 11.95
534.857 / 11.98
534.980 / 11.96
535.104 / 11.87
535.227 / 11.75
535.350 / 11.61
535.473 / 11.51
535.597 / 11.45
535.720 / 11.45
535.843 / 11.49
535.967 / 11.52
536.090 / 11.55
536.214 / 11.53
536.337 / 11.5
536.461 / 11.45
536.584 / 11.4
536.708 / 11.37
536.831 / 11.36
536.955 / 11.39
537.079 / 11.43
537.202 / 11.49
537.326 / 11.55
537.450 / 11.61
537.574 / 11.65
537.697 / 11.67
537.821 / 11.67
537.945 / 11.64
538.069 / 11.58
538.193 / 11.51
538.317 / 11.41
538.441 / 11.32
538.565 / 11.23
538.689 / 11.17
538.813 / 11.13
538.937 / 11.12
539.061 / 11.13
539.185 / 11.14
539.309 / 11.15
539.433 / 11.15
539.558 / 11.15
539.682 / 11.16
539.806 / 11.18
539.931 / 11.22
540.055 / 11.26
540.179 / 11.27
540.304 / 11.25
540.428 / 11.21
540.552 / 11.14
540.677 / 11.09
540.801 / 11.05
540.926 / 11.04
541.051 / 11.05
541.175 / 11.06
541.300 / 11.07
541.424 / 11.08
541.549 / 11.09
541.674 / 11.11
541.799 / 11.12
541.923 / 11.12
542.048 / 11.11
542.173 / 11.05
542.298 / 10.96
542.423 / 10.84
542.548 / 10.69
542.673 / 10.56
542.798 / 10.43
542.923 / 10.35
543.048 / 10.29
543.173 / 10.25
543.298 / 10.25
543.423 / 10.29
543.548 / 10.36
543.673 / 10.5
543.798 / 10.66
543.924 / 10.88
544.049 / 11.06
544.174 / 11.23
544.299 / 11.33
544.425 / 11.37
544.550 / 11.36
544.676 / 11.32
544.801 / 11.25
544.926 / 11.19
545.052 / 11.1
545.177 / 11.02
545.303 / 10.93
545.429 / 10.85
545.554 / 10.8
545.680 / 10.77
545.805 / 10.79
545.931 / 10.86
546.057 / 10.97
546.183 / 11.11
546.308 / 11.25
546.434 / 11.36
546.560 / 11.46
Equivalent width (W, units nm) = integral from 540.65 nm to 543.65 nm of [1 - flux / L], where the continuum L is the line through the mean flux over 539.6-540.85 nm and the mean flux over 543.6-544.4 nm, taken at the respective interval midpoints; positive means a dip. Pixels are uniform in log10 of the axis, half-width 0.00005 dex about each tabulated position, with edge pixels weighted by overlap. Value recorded 0.07 nm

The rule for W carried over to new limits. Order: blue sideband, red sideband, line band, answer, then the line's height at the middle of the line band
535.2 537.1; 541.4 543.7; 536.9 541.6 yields -0.07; 11.1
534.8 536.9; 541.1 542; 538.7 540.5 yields 0.01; 11.3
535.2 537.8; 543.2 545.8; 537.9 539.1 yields 0.00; 11.4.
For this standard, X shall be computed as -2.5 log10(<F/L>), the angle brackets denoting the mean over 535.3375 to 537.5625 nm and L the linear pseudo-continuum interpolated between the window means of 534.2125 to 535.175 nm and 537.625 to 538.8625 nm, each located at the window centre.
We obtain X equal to 0.02 mag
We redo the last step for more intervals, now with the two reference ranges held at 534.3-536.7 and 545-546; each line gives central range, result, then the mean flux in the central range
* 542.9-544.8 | 0.022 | 10.8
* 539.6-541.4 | 0.011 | 11.1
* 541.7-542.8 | 0.023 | 10.9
